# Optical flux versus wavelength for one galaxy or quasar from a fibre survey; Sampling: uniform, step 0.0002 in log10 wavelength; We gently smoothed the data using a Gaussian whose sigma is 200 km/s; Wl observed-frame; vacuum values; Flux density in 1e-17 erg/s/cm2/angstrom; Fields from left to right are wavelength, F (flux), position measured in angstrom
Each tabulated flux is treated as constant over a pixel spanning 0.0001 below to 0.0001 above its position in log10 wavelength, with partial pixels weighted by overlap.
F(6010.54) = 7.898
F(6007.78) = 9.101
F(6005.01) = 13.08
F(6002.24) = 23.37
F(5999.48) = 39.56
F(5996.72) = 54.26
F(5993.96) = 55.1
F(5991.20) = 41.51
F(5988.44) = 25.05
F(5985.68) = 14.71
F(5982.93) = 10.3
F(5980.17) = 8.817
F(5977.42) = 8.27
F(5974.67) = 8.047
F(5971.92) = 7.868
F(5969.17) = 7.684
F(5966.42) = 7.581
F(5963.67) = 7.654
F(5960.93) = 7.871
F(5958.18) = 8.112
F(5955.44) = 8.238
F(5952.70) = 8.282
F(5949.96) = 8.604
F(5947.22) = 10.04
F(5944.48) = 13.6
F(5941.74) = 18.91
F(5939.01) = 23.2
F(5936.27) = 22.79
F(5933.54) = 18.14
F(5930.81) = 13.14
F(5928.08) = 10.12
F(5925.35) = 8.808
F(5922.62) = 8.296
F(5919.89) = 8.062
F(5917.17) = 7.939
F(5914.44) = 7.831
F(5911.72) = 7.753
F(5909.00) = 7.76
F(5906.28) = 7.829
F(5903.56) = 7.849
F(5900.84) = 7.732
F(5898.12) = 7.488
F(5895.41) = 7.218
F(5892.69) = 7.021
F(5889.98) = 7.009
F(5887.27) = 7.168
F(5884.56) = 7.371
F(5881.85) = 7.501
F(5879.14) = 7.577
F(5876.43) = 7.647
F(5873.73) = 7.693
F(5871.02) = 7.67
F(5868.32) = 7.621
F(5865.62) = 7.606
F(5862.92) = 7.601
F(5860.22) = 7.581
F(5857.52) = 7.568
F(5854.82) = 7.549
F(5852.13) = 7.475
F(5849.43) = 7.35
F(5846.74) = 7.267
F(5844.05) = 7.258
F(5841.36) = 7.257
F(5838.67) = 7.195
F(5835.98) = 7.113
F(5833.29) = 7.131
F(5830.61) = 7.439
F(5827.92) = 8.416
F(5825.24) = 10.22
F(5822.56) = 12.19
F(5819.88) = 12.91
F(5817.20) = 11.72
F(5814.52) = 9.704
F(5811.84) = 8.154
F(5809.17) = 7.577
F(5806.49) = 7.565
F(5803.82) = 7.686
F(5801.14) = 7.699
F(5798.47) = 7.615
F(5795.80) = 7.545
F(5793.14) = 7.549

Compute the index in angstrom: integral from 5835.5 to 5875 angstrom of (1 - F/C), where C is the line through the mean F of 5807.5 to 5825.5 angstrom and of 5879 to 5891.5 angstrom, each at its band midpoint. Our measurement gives 5.1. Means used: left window 10.3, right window 7.3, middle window 7.46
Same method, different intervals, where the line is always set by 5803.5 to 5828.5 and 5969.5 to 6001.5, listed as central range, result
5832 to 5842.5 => 4.0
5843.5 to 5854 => 4.3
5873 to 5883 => 5.0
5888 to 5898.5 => 5.9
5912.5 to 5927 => 8.1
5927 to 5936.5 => 2.1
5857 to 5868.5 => 5.1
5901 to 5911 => 5.5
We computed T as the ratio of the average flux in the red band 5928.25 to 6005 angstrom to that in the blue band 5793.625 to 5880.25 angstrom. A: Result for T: 2.2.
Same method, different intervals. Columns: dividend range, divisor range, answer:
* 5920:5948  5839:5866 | 1.95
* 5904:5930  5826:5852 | 1.12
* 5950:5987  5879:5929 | 1.12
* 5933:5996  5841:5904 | 2.09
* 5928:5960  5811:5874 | 1.64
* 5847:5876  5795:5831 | 0.83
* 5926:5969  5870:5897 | 1.65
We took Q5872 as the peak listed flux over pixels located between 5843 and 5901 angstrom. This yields 7.732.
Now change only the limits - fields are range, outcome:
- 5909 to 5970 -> 23.2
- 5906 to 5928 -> 8.808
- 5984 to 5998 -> 55.1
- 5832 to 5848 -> 7.267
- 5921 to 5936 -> 18.14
